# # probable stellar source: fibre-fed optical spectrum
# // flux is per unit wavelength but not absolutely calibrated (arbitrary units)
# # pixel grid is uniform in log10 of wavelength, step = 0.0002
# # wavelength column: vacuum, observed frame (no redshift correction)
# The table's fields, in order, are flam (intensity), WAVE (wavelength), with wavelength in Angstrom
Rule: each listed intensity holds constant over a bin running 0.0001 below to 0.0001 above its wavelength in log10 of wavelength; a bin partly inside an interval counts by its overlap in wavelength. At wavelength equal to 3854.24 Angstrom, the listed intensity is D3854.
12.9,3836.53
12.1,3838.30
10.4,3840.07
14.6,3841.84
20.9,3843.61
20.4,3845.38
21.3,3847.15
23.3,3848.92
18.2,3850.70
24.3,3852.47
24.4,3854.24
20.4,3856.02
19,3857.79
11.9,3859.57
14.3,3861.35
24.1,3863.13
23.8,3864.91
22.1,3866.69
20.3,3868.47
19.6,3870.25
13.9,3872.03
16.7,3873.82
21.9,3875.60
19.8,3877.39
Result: 24.4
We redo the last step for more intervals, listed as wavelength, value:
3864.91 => 23.8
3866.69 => 22.1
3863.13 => 24.1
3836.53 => 12.9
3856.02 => 20.4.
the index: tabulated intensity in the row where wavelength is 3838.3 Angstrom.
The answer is 12.1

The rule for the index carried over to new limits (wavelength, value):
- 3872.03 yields 13.9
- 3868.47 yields 20.3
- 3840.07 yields 10.4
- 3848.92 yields 23.3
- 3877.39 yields 19.8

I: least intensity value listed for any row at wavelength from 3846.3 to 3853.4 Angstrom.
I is 18.2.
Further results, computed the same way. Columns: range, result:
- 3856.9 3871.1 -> 11.9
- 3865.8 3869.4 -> 20.3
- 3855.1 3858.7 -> 19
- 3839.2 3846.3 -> 10.4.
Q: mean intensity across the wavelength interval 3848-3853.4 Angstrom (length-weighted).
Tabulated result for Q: 22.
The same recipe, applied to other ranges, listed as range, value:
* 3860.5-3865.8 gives 20.8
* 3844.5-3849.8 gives 21.7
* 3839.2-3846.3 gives 16.6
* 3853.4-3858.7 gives 21.2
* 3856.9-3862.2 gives 15.1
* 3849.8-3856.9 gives 21.8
